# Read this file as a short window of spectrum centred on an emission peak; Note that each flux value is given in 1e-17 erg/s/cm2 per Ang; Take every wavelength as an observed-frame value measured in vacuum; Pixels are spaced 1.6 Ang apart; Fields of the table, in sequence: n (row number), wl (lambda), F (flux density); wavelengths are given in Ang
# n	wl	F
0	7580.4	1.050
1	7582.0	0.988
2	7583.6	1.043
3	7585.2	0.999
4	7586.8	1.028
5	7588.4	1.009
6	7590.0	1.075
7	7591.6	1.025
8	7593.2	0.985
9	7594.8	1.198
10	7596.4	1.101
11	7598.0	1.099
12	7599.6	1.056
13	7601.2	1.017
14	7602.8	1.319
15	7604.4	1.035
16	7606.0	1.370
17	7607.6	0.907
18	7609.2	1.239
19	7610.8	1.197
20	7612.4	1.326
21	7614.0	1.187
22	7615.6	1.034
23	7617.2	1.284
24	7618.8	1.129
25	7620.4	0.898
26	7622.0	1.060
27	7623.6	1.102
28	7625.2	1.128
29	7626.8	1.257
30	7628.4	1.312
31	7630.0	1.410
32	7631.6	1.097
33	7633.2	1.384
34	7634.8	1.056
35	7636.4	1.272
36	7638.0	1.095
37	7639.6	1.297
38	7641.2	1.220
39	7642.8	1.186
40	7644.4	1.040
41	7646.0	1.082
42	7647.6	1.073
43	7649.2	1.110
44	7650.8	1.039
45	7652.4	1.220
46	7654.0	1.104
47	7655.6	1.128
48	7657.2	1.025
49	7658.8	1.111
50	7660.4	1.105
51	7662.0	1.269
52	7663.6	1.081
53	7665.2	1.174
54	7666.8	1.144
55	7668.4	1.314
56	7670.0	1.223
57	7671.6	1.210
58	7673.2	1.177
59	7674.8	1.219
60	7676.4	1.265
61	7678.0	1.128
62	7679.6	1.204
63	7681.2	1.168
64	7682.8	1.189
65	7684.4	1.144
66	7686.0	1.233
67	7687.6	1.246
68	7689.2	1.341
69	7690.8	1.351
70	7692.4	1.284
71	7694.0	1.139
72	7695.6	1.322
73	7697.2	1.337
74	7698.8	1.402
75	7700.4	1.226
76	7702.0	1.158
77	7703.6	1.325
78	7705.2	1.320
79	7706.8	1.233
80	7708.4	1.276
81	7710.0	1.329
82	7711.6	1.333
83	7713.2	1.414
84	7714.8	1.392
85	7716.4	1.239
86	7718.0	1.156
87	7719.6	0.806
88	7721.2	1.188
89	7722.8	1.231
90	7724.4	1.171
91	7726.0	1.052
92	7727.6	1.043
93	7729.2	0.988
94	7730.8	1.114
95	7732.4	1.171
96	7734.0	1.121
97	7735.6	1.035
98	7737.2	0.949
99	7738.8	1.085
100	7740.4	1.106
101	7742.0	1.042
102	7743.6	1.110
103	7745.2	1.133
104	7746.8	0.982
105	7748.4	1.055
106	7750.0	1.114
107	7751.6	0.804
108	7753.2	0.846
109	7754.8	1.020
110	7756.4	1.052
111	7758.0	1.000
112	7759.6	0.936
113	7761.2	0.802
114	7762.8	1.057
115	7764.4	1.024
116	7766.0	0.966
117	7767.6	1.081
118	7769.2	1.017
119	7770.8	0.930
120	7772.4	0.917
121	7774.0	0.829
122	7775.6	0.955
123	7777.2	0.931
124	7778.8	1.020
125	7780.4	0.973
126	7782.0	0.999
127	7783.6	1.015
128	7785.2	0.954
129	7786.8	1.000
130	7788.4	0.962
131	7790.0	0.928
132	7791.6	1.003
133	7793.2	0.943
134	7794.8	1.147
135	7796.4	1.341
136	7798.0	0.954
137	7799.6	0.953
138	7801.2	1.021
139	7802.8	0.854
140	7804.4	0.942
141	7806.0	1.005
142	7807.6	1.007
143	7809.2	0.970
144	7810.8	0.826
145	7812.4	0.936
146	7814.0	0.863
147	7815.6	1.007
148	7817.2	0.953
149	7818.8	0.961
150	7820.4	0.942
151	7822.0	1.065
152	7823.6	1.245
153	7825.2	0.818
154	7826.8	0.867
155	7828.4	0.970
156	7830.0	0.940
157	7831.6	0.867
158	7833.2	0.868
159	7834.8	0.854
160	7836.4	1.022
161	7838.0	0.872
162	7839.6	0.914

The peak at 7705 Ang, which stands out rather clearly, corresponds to Mg II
